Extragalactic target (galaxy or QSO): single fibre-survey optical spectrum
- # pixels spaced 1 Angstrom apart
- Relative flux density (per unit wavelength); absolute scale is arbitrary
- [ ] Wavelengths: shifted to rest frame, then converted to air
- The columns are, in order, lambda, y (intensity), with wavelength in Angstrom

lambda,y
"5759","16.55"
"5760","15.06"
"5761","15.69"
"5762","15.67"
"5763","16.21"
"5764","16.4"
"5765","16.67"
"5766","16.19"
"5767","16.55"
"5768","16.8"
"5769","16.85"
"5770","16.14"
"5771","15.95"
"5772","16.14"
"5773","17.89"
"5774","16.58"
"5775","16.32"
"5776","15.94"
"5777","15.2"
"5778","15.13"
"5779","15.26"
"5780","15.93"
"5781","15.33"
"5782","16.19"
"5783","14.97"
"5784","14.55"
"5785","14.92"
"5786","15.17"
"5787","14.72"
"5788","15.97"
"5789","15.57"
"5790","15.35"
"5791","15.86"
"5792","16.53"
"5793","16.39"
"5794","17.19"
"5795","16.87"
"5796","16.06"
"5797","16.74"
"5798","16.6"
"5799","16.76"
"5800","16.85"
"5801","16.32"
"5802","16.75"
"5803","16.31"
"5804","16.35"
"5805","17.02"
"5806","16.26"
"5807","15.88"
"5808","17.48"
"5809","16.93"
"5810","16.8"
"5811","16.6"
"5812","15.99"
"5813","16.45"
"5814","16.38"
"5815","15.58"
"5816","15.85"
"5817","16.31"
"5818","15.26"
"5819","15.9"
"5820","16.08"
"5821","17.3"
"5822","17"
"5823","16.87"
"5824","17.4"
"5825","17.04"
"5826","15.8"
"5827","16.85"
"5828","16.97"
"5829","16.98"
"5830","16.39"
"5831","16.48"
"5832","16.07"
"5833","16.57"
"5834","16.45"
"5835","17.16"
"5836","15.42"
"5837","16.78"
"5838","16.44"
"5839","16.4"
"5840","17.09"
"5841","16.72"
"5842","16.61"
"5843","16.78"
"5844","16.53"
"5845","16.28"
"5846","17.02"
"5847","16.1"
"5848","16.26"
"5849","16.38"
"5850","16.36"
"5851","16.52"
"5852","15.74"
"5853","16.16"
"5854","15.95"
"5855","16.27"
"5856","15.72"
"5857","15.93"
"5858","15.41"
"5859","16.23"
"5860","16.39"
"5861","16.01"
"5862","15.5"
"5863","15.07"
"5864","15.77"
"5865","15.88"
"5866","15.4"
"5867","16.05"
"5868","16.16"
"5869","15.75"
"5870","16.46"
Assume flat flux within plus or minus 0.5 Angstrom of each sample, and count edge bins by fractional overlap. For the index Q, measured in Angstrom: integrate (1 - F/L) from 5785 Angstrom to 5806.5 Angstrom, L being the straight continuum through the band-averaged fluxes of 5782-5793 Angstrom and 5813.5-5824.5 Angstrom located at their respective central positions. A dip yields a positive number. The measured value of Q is -0.8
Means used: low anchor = 15.4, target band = 16.2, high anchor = 16.4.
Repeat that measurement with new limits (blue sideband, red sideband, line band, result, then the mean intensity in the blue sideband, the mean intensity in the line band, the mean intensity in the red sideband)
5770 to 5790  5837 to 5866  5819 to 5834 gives -0.61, 15.7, 16.7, 16.2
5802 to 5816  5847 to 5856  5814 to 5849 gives -0.40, 16.5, 16.5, 16.2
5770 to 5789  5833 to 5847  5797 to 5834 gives -0.69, 15.7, 16.5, 16.6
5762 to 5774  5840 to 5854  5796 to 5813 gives -0.12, 16.5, 16.6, 16.4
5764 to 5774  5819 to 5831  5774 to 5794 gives 1.21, 16.6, 15.6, 16.7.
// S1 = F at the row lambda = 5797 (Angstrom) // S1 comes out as 16.74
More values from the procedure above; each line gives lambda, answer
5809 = 16.93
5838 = 16.44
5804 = 16.35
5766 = 16.19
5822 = 17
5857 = 15.93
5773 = 17.89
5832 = 16.07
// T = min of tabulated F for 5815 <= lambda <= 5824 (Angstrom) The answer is 15.26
